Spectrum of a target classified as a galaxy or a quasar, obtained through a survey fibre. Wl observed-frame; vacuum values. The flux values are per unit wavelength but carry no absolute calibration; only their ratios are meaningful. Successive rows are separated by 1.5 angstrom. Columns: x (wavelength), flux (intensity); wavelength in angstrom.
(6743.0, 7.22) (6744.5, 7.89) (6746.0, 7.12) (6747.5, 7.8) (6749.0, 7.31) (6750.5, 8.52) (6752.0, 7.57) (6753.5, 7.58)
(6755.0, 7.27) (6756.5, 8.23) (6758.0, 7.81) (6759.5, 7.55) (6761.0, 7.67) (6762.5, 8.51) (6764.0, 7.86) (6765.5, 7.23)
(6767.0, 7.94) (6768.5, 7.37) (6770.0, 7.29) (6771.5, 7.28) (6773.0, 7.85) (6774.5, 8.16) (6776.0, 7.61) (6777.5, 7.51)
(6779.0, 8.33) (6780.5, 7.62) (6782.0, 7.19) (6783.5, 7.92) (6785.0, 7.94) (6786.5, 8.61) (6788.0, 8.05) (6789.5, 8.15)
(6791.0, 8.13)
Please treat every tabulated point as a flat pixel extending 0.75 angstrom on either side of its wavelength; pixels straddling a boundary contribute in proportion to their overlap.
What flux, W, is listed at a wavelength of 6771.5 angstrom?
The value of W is 7.28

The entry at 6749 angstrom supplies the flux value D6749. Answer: 7.31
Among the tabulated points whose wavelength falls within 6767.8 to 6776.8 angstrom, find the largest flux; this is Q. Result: 8.16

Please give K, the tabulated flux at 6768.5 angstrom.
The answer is 7.37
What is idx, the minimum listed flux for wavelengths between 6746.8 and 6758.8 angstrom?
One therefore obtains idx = 7.27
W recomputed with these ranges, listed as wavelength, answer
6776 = 7.61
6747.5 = 7.8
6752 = 7.57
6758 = 7.81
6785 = 7.94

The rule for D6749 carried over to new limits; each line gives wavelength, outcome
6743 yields 7.22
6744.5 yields 7.89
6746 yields 7.12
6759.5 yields 7.55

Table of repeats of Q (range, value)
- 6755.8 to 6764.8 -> 8.51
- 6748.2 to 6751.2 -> 8.52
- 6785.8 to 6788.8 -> 8.61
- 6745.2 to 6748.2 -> 7.8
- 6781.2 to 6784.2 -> 7.92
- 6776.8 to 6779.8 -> 8.33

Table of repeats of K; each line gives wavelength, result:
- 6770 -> 7.29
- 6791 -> 8.13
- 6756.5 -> 8.23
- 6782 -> 7.19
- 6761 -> 7.67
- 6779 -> 8.33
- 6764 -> 7.86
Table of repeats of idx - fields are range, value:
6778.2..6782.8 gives 7.19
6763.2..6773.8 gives 7.23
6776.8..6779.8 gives 7.51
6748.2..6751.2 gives 7.31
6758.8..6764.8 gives 7.55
